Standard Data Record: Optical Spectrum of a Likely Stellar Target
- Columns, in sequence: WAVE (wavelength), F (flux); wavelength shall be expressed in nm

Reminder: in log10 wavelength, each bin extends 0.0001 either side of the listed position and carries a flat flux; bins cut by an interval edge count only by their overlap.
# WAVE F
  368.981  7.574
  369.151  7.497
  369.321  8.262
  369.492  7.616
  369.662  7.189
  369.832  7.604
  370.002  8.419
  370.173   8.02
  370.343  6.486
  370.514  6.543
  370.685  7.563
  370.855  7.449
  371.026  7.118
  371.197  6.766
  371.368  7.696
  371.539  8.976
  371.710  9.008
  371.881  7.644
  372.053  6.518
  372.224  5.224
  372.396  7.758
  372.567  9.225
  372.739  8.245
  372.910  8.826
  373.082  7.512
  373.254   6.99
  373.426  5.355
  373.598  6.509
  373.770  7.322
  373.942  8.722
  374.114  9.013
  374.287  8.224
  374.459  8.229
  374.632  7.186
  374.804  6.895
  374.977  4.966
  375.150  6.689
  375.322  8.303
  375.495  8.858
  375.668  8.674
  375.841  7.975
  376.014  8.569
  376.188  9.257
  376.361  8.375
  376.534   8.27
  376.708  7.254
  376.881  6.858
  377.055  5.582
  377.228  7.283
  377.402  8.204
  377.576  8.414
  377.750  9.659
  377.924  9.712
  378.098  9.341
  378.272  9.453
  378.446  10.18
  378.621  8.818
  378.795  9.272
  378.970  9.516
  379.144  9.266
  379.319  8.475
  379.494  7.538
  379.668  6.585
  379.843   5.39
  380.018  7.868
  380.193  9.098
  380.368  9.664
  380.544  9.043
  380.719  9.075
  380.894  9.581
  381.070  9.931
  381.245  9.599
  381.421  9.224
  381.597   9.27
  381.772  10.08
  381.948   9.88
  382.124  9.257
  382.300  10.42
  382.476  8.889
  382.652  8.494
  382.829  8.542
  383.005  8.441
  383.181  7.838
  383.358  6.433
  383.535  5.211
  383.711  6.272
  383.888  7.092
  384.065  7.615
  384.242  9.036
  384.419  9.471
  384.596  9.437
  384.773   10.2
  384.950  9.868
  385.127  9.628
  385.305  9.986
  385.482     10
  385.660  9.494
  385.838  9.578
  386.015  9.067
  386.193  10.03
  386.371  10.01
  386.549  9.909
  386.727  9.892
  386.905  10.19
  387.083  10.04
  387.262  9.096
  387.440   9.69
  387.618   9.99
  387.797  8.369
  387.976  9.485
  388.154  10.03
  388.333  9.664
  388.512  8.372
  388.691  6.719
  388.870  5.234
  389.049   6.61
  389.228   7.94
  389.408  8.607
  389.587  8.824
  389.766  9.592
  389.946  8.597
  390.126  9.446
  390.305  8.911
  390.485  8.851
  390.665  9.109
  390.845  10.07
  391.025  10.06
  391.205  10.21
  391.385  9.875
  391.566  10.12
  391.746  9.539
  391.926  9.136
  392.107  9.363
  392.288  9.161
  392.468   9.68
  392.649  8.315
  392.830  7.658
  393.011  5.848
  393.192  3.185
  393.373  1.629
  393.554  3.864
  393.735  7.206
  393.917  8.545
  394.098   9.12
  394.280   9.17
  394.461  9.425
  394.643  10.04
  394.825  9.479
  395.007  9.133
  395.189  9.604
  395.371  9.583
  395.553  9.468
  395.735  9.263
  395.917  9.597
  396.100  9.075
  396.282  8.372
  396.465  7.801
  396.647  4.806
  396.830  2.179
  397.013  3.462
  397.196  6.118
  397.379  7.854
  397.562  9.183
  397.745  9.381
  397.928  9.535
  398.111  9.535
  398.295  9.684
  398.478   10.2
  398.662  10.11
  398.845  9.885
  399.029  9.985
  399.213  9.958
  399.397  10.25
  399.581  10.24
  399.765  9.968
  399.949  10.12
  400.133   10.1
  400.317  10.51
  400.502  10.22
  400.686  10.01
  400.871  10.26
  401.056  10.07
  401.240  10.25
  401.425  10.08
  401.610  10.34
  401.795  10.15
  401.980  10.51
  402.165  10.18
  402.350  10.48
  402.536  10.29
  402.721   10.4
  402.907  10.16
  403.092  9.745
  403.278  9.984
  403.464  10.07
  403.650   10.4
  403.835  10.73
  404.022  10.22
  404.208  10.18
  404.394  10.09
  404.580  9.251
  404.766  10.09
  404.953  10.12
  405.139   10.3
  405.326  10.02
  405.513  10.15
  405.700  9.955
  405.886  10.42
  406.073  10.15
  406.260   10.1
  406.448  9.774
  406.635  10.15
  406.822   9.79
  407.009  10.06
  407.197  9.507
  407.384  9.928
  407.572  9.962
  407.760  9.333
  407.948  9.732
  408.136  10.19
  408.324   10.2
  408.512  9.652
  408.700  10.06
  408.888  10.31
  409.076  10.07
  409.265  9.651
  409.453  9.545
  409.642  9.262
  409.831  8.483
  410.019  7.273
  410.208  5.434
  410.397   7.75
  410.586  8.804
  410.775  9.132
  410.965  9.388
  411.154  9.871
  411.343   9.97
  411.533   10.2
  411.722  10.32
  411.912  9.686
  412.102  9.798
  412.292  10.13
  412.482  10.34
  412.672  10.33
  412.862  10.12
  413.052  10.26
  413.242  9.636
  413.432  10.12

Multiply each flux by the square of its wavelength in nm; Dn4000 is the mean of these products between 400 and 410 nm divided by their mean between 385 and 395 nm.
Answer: 1.23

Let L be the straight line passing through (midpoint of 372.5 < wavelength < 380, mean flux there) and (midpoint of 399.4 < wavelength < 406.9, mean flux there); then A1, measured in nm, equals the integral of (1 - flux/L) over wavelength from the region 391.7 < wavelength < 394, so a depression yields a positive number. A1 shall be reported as 0.55 nm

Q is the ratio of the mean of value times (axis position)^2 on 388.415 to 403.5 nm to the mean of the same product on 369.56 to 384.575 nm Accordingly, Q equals 1.21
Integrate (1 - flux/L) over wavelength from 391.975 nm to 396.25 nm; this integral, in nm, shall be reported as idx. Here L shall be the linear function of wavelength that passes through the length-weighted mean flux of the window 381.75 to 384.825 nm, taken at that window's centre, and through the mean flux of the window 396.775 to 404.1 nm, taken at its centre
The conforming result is 0.473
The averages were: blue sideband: 8.42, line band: 8.16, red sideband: 9.61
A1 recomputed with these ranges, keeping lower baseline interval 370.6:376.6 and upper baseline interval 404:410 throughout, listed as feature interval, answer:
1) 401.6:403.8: -0.15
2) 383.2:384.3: 0.19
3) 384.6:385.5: -0.15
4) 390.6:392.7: -0.17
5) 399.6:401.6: -0.15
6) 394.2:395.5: -0.06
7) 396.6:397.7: 0.41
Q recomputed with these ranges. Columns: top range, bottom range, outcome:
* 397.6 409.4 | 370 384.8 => 1.41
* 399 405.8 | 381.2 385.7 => 1.27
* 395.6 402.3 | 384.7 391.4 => 1.05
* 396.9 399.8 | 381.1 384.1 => 1.16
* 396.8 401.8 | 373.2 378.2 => 1.35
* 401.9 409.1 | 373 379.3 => 1.45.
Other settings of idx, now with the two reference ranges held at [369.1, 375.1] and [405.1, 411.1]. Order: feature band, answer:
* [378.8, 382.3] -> -0.41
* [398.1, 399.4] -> -0.14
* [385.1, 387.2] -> -0.39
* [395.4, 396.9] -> 0.19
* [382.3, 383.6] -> 0.03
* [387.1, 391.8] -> -0.28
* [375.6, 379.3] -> -0.37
